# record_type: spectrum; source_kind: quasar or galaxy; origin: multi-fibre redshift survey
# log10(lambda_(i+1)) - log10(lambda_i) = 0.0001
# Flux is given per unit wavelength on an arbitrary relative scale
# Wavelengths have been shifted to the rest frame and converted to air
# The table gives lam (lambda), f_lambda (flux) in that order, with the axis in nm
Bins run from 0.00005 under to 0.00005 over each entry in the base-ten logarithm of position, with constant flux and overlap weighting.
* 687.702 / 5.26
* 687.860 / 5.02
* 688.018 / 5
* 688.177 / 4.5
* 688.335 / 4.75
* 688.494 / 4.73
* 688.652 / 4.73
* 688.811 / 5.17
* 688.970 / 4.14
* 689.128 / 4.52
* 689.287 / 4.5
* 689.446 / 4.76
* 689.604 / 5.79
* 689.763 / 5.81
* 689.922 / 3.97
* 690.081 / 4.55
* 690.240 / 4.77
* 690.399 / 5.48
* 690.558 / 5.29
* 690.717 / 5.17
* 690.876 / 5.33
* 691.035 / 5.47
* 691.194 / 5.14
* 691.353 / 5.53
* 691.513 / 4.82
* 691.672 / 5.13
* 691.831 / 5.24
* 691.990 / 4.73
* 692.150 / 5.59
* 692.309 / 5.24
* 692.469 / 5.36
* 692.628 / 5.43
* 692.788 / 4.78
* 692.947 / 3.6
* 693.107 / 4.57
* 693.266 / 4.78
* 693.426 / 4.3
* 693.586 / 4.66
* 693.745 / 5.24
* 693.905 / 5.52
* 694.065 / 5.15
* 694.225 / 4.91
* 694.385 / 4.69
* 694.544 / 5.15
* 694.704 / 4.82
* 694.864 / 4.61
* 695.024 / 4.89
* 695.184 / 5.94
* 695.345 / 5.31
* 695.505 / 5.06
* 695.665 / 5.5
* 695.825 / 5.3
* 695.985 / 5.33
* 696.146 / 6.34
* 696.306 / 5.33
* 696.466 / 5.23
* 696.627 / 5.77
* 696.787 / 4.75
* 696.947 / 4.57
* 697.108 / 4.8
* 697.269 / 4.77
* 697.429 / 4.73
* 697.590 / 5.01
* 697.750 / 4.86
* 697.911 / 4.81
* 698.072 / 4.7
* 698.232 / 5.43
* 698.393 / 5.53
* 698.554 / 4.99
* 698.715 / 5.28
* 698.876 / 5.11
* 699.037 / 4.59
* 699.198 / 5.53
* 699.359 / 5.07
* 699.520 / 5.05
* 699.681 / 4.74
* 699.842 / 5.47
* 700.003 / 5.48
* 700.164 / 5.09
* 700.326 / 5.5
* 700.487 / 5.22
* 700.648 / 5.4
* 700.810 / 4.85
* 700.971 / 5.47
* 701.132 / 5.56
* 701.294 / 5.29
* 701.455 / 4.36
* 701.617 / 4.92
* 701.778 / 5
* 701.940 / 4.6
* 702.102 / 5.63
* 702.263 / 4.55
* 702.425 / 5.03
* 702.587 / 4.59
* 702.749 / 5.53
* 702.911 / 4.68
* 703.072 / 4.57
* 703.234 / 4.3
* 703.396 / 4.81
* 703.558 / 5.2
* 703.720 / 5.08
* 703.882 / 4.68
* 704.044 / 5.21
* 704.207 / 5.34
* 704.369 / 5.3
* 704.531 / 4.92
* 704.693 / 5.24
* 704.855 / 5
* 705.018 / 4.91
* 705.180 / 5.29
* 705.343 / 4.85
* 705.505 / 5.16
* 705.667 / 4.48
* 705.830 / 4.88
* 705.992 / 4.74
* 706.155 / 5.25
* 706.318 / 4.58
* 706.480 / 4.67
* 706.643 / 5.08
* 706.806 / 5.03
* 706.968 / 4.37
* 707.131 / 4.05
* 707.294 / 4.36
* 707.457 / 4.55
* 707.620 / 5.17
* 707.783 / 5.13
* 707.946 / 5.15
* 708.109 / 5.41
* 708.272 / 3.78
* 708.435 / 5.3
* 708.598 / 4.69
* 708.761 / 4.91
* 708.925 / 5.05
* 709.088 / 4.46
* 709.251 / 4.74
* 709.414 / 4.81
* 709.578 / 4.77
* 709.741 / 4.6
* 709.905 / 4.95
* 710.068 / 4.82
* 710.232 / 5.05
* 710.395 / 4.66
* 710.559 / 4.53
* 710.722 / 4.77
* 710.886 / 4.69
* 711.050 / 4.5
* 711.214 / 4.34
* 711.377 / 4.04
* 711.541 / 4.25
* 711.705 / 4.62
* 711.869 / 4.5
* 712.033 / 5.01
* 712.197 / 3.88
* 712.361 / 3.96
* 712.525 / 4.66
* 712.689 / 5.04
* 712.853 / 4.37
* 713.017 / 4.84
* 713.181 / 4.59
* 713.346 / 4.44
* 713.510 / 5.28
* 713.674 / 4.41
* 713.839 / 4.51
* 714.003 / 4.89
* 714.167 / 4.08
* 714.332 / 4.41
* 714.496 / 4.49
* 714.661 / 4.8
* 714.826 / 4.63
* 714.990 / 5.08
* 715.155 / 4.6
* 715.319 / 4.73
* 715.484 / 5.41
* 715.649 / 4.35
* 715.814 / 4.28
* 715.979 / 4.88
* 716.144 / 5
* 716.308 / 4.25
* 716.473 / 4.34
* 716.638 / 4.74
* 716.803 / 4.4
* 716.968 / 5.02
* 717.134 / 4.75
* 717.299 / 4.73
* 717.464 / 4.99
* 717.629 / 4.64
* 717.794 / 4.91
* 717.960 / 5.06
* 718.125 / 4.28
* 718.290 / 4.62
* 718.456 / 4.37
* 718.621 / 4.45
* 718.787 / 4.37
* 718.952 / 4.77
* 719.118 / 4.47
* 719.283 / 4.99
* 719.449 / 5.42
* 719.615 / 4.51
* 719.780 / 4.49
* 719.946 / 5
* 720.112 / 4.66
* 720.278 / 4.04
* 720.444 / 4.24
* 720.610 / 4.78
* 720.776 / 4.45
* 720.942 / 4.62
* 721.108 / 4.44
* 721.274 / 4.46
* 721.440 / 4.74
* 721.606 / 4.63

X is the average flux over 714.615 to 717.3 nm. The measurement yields 4.7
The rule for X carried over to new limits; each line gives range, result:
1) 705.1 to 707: 4.88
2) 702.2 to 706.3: 4.94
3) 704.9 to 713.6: 4.72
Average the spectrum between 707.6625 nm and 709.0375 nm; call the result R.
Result 4.92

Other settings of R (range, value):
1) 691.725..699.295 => 5.06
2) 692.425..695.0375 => 4.84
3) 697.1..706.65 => 5.01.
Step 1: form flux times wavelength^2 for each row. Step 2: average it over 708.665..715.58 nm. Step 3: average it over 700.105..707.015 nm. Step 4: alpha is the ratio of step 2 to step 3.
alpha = 1.0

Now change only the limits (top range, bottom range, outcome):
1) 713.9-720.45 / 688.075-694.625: 1.01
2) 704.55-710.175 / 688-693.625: 1.03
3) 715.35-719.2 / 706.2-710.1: 1.00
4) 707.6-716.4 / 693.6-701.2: 0.94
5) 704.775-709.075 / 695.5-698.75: 0.97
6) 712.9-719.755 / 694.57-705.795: 0.96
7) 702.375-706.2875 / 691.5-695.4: 1.03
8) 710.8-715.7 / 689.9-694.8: 0.97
